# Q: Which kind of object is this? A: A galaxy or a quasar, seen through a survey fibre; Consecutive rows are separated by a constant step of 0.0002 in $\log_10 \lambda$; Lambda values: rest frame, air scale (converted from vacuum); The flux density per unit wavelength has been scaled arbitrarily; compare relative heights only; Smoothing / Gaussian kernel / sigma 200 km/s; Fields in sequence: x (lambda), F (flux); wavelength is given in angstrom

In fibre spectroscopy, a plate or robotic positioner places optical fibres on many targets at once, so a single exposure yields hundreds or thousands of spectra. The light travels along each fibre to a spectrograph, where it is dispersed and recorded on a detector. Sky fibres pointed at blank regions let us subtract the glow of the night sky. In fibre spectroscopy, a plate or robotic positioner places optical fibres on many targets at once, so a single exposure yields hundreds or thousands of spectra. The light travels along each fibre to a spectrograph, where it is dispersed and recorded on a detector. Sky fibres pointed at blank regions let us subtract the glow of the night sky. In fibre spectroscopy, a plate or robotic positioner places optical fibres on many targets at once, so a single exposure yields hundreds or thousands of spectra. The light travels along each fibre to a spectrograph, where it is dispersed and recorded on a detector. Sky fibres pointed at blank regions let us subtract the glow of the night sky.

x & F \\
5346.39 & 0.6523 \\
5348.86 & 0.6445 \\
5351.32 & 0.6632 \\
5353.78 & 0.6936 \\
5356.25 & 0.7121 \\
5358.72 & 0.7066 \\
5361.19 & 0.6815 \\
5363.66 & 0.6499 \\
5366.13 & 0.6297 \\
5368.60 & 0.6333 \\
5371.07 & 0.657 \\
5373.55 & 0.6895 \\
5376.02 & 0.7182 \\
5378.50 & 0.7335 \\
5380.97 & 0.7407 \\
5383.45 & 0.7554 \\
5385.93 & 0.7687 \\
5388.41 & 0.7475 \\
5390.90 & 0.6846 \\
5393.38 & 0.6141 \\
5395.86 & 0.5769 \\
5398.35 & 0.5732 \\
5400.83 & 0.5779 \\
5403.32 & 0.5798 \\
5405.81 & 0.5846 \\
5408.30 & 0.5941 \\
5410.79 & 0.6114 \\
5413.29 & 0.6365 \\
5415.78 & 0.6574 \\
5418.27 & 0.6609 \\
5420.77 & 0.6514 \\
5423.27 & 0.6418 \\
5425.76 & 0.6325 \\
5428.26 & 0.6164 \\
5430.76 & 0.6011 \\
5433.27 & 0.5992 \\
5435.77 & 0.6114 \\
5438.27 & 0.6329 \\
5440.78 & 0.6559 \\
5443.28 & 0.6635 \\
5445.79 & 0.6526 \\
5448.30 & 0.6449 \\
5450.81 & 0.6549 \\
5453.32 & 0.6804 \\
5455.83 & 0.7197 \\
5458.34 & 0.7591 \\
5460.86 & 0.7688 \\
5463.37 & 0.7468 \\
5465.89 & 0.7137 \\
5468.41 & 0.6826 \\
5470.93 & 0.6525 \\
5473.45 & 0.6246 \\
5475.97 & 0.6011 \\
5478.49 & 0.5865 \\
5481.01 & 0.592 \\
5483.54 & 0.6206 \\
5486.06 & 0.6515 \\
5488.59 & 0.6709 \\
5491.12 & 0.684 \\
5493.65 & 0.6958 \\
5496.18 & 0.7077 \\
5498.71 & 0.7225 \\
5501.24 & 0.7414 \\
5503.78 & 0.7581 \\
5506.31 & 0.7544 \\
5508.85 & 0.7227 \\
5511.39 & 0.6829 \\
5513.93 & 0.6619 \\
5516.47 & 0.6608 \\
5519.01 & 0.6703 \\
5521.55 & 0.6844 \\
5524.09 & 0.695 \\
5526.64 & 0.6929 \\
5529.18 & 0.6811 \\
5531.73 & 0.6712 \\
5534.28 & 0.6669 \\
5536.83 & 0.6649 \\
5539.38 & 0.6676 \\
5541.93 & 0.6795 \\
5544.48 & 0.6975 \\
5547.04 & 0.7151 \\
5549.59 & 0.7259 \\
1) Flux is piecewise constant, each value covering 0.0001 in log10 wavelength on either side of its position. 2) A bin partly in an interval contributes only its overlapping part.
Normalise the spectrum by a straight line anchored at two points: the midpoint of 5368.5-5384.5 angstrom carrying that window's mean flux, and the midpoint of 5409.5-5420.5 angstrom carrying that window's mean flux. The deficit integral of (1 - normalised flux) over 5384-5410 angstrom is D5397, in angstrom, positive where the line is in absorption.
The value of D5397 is 1.6 angstrom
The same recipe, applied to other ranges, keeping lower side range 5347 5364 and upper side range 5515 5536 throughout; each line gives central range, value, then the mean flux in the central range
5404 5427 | 1.7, 0.629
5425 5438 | 1.3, 0.613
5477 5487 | 1.0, 0.612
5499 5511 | -1.1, 0.738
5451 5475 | -0.8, 0.702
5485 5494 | 0.0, 0.674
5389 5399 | 0.8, 0.623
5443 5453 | 0.3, 0.655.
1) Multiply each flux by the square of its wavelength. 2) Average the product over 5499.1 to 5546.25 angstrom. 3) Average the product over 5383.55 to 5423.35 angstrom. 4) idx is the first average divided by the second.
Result 1.13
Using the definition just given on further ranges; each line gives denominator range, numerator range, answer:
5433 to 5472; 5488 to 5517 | 1.06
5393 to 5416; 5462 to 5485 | 1.11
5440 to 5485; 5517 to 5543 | 1.04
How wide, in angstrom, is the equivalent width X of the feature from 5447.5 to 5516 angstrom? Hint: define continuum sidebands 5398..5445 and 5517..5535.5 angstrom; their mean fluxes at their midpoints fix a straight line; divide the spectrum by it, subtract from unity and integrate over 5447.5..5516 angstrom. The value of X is -3.19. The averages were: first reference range 0.621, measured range 0.685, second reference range 0.68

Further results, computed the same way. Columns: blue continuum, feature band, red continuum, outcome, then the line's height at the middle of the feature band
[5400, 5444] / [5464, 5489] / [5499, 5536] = 0.87 angstrom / 0.665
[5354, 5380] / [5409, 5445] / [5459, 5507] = 2.60 angstrom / 0.683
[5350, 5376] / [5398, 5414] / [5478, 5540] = 1.95 angstrom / 0.676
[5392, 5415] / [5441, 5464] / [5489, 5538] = -1.98 angstrom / 0.64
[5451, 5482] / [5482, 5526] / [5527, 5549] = -0.81 angstrom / 0.68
